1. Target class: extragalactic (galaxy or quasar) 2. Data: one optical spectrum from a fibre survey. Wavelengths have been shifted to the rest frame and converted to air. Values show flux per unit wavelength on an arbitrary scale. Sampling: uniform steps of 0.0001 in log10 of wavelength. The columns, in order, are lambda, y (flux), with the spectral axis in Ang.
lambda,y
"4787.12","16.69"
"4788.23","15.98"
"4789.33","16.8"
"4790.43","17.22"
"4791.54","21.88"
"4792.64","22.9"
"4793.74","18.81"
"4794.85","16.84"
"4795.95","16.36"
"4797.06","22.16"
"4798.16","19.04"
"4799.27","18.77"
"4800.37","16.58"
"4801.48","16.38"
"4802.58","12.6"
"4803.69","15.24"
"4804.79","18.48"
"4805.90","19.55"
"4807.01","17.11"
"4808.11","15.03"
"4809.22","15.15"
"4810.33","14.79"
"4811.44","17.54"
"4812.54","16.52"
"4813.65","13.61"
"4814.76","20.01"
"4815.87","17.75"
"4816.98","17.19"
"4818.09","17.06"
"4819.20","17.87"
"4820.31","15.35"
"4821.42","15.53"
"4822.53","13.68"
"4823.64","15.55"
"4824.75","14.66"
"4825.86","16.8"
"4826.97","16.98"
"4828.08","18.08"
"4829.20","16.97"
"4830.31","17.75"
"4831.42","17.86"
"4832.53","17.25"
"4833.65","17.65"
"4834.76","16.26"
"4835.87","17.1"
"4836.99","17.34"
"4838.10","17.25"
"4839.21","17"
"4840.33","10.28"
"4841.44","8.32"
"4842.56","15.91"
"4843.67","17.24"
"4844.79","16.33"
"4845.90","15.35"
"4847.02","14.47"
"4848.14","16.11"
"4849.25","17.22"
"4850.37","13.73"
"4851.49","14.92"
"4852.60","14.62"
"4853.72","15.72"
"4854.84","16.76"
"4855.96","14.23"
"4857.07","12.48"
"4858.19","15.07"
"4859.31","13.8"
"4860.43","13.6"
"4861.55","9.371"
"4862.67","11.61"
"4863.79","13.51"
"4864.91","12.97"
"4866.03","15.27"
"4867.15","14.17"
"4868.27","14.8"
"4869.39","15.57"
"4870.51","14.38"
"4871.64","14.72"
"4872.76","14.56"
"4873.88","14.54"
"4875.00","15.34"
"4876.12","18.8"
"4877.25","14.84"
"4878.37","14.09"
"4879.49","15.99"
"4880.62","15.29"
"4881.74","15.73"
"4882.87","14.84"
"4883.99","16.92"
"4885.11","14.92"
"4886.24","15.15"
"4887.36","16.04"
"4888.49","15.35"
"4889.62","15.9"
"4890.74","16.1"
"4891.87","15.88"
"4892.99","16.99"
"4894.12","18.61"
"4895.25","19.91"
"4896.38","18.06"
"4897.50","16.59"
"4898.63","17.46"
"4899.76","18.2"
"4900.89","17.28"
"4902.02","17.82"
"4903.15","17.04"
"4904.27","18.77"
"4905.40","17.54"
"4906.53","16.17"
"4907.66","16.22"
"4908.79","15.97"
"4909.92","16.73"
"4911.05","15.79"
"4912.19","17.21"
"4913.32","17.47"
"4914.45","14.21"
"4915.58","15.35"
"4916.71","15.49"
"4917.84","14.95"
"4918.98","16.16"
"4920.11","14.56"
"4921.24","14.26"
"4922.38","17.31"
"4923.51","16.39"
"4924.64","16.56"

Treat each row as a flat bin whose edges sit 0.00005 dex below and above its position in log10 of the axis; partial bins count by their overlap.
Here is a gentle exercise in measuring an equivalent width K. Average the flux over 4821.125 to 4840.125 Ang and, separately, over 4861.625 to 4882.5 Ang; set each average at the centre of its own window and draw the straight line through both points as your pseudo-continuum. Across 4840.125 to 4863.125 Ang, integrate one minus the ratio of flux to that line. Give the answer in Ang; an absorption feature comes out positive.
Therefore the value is 2.05 Ang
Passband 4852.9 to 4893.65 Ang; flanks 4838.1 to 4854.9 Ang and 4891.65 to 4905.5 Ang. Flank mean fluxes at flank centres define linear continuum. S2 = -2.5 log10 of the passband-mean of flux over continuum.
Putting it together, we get 0.11 mag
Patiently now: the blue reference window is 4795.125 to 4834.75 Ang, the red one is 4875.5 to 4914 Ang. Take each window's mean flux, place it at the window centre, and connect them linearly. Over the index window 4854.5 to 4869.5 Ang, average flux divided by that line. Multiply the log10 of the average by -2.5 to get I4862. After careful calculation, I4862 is 0.21 mag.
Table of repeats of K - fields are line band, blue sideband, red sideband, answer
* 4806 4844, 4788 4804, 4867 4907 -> 2.55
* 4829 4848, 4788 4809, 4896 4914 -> 1.78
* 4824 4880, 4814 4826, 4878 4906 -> 4.56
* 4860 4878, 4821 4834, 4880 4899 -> 2.43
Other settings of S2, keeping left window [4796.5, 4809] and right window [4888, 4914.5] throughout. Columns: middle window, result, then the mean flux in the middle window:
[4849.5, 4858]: 0.16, 14.8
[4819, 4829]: 0.08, 16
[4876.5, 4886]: 0.11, 15.4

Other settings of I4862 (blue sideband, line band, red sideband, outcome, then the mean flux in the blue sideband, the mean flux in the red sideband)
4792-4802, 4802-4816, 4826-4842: 0.09 mag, 18.7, 16.2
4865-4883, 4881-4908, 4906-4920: -0.08 mag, 15.1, 15.9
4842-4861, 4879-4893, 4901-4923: 0.00 mag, 15.1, 16.3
